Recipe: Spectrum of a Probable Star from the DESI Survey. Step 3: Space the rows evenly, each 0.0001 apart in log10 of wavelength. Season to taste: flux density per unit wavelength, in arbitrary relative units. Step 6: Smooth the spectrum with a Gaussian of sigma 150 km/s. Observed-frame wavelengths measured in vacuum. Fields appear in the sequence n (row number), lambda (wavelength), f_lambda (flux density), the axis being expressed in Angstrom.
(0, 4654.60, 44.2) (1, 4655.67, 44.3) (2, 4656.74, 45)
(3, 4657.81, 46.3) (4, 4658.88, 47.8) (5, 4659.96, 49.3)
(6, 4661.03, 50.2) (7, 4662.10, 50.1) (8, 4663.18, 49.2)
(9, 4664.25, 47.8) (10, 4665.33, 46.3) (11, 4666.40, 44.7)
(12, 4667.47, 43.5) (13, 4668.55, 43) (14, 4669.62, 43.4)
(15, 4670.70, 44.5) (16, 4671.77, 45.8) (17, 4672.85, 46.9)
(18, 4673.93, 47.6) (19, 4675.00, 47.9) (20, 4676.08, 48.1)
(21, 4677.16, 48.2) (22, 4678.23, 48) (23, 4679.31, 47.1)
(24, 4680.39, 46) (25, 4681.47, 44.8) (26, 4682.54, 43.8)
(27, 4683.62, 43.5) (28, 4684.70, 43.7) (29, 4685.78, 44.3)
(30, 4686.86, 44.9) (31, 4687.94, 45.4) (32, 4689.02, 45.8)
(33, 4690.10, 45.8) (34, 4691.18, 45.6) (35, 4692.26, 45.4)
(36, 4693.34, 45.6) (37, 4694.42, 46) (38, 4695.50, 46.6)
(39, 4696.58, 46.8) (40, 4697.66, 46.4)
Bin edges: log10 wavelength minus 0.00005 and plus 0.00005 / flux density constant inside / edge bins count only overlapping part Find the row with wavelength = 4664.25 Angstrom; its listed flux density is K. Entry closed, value 47.8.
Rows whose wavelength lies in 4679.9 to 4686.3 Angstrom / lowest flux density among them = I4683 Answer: 43.5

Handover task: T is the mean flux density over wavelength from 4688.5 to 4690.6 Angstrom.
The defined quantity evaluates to 45.8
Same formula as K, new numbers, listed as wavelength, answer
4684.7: 43.7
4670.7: 44.5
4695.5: 46.6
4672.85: 46.9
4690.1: 45.8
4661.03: 50.2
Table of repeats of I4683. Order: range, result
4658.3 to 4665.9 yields 46.3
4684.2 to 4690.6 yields 43.7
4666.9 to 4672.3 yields 43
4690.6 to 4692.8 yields 45.4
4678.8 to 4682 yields 44.8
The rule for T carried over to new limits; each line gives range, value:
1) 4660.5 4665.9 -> 48.7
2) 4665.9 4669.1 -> 43.8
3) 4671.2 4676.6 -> 47.2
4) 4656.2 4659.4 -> 46.5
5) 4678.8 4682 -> 45.9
